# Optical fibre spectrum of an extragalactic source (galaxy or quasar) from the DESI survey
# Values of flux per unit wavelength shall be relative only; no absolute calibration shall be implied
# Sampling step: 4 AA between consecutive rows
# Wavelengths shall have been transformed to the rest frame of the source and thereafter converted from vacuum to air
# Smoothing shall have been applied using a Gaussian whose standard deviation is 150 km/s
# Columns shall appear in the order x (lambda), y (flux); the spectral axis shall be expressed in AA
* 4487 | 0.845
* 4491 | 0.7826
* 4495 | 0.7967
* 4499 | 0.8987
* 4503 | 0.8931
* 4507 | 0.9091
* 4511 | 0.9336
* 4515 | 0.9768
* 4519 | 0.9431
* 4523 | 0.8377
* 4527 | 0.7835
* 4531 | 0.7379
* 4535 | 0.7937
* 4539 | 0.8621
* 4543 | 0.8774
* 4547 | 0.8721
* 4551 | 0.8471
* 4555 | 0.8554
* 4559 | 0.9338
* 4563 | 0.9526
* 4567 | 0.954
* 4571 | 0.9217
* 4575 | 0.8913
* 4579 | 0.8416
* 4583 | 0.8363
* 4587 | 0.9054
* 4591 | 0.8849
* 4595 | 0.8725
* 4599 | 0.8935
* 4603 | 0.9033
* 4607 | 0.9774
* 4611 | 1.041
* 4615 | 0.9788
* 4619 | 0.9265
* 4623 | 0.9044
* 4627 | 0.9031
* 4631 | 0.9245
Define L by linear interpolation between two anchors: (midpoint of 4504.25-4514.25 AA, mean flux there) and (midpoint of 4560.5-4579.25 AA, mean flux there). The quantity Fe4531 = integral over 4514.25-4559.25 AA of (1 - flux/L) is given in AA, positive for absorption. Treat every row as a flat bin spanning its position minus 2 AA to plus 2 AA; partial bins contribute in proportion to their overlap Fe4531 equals 3.4 AA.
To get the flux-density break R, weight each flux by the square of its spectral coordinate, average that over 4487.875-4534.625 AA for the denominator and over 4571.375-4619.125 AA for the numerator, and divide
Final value 1.10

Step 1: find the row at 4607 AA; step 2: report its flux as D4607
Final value 0.9774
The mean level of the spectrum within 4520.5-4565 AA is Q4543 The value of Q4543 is 0.851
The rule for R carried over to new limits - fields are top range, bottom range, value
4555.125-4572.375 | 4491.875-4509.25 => 1.10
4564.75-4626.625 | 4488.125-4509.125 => 1.12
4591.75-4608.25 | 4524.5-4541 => 1.17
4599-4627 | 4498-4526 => 1.09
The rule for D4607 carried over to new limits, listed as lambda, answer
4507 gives 0.9091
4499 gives 0.8987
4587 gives 0.9054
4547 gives 0.8721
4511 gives 0.9336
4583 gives 0.8363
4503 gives 0.8931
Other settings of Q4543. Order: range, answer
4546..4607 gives 0.894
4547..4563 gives 0.887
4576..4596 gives 0.869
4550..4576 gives 0.911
